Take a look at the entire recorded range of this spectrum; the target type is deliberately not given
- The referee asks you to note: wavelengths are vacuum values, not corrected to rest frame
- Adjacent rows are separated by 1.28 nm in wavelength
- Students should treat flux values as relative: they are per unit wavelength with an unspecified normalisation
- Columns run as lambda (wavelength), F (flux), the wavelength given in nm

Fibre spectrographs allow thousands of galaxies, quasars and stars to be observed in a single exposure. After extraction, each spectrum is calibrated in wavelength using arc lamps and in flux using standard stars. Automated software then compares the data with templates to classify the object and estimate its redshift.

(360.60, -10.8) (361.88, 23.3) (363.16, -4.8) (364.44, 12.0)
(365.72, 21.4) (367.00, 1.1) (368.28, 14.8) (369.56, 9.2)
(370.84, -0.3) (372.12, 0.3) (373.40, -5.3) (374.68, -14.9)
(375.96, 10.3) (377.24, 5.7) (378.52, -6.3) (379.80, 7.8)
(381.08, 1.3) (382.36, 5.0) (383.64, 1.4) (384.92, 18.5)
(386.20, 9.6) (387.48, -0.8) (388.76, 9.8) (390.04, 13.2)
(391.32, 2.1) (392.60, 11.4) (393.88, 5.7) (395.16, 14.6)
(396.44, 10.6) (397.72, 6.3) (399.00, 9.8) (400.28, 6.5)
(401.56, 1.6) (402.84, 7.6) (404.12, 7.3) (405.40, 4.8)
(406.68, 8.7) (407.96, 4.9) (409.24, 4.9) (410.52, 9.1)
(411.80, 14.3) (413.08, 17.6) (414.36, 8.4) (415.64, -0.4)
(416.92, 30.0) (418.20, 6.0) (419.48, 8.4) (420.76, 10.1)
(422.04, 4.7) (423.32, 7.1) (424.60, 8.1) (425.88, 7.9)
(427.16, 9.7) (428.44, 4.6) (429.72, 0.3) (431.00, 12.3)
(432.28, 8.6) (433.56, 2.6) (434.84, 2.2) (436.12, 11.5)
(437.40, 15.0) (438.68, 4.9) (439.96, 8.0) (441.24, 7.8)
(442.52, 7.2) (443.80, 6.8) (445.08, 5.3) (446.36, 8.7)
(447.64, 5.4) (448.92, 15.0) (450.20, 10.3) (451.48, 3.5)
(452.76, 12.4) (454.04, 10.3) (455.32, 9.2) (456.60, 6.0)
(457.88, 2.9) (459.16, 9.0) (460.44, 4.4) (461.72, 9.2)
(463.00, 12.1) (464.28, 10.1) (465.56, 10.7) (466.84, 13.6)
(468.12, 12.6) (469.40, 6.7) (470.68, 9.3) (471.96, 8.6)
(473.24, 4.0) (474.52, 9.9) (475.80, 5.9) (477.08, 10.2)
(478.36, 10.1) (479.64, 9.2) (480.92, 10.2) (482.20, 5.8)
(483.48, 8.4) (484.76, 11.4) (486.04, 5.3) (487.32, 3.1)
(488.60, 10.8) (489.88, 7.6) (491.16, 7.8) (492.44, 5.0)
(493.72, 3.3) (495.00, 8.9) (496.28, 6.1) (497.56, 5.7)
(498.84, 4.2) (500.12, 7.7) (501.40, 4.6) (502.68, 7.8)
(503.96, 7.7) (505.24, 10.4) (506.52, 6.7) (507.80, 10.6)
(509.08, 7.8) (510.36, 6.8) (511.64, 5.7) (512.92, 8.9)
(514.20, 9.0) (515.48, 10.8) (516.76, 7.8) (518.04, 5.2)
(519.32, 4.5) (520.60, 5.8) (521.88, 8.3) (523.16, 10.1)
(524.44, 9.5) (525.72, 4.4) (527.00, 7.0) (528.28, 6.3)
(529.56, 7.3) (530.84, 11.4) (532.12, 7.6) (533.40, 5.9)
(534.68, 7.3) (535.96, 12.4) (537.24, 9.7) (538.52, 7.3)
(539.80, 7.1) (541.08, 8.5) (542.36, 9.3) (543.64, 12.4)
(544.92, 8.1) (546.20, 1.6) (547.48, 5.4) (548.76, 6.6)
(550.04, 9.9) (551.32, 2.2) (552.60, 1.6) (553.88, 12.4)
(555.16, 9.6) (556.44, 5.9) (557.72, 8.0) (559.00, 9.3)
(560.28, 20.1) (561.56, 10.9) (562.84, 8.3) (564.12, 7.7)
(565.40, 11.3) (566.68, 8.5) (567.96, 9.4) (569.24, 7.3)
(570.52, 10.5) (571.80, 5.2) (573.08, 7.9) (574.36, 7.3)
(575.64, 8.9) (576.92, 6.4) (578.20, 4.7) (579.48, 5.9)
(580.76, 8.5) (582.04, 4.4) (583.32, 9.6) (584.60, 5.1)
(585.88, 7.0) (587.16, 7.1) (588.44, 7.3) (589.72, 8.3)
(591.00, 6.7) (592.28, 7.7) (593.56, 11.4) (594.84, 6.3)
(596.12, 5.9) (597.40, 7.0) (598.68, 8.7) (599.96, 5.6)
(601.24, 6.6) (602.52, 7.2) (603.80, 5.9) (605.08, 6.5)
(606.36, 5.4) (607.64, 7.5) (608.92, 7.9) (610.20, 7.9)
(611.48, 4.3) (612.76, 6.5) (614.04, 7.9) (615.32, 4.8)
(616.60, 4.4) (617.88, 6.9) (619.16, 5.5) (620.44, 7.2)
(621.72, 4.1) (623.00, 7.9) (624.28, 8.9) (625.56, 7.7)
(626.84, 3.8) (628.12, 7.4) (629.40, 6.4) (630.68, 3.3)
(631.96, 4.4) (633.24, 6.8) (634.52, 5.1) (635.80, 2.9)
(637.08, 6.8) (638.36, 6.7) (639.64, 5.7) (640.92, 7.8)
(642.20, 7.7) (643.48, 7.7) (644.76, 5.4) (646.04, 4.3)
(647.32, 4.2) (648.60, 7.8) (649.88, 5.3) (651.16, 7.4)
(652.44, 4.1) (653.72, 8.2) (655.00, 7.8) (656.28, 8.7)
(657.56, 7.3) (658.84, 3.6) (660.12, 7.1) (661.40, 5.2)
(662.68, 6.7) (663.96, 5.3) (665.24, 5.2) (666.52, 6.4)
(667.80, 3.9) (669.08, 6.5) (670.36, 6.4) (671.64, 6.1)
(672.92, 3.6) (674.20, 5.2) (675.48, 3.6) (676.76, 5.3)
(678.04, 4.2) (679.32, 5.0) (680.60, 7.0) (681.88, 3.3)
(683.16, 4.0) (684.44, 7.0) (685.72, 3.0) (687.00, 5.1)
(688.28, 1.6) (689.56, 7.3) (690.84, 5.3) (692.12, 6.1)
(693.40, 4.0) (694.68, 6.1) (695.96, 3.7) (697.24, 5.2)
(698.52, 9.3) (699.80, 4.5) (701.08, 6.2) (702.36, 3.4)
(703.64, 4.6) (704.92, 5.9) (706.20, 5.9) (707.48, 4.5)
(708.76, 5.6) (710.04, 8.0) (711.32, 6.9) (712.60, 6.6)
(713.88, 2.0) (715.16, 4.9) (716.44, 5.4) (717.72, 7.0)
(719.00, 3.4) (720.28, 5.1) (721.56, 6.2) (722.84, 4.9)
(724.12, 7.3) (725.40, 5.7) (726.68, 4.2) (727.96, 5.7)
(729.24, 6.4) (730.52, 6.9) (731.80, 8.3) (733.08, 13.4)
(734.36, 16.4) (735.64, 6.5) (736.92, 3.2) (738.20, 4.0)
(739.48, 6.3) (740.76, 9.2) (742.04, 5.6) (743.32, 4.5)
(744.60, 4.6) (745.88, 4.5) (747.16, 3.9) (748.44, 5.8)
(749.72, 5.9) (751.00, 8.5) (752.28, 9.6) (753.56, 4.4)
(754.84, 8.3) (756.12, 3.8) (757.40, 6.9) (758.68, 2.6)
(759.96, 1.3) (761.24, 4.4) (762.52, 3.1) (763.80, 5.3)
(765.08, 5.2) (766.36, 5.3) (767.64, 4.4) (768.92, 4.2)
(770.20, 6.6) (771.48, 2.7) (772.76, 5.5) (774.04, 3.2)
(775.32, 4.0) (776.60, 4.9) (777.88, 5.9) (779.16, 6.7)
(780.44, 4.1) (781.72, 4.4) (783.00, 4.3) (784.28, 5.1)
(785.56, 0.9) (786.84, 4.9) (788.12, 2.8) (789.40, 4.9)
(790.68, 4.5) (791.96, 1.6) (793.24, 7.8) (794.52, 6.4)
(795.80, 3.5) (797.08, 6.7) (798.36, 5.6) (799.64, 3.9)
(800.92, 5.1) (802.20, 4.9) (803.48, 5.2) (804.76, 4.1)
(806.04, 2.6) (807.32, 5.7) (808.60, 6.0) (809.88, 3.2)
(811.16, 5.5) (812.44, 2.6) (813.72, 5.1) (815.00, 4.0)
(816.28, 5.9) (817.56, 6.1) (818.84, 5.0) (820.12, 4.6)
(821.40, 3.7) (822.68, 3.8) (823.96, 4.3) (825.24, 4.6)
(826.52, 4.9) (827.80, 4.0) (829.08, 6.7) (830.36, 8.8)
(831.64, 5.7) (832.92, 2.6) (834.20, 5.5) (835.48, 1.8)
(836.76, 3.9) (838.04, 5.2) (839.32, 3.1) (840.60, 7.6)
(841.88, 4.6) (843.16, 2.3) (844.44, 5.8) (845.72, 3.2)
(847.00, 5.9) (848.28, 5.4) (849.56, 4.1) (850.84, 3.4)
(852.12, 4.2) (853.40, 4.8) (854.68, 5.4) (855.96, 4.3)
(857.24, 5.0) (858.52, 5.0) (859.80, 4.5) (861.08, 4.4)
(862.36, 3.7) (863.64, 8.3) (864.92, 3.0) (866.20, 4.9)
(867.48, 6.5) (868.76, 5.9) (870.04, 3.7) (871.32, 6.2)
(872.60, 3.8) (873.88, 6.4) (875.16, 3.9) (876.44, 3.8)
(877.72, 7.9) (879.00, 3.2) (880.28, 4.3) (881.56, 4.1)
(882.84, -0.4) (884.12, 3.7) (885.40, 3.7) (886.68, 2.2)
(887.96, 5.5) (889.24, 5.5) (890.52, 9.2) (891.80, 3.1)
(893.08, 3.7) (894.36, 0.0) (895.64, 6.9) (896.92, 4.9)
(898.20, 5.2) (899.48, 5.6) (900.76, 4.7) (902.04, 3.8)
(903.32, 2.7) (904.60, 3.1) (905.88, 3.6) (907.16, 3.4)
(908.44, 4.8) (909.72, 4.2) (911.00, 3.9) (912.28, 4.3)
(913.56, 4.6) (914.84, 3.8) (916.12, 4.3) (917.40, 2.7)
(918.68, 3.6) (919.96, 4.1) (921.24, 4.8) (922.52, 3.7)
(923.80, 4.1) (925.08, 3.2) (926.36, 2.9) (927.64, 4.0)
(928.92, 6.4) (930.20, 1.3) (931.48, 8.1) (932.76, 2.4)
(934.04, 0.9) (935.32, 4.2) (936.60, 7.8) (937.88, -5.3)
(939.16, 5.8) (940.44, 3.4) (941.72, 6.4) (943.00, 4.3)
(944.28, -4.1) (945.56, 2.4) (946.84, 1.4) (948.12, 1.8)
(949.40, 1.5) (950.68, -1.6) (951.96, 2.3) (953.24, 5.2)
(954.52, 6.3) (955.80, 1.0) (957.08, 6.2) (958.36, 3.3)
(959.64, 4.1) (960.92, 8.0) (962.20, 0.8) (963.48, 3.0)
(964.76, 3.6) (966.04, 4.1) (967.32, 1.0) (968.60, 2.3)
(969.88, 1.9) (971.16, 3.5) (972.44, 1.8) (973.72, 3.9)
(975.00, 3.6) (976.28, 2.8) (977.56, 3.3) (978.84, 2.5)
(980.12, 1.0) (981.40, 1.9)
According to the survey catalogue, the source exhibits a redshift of 0.118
